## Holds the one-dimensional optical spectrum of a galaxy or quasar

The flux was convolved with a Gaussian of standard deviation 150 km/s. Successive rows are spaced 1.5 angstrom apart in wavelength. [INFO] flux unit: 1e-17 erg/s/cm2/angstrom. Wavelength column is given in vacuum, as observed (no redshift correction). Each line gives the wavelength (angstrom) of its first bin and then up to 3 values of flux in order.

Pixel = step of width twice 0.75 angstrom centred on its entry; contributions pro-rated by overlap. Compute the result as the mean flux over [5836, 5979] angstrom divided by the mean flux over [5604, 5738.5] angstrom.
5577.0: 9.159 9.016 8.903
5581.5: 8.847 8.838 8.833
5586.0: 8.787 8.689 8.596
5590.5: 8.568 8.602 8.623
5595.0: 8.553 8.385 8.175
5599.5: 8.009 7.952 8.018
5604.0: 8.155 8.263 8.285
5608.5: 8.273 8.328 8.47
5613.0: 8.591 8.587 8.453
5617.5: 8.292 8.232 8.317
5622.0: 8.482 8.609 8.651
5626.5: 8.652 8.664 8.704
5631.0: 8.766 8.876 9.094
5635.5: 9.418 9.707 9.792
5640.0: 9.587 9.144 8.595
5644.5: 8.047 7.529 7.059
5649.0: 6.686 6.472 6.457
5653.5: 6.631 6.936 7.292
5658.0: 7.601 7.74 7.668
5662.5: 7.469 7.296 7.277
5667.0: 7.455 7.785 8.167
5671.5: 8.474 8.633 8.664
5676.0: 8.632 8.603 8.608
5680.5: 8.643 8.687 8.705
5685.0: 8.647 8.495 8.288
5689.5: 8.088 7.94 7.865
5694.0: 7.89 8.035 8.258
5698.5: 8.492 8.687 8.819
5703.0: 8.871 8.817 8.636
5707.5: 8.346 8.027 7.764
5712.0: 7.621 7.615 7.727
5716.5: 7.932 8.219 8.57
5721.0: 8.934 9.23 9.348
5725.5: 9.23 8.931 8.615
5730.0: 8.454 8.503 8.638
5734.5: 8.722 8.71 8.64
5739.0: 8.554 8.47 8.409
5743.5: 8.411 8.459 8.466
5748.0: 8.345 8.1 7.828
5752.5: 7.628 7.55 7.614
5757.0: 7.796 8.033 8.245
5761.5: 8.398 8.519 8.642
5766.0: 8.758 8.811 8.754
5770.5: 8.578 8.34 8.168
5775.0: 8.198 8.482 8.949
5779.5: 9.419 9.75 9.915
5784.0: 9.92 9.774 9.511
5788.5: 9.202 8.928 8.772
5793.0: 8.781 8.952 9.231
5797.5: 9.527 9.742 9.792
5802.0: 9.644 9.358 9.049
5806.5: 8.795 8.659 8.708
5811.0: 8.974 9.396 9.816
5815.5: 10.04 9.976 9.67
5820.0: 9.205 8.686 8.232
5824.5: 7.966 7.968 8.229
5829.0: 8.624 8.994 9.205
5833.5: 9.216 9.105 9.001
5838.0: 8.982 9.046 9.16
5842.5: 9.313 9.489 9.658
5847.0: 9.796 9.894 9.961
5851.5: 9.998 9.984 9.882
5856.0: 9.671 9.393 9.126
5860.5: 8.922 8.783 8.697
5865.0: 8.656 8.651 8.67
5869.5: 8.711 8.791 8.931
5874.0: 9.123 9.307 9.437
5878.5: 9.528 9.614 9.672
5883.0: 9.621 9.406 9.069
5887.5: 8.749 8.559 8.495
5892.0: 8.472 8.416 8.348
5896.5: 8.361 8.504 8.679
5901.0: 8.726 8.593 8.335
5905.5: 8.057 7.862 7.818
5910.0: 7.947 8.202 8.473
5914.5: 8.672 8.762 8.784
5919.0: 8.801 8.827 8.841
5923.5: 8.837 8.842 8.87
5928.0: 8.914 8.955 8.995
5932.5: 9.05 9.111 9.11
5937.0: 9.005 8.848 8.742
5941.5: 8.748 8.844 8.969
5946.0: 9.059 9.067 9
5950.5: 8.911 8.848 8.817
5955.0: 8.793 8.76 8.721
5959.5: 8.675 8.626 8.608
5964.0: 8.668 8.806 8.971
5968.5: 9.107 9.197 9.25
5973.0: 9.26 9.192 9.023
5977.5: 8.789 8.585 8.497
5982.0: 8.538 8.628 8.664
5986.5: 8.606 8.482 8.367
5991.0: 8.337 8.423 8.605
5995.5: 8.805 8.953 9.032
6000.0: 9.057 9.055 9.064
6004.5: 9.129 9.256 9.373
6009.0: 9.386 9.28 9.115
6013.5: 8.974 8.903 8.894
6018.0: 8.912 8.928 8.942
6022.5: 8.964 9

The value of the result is 1.1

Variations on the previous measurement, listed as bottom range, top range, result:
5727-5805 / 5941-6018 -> 1.02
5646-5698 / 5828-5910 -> 1.15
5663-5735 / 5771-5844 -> 1.09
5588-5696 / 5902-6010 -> 1.07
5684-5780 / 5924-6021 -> 1.06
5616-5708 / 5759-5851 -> 1.10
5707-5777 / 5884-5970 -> 1.04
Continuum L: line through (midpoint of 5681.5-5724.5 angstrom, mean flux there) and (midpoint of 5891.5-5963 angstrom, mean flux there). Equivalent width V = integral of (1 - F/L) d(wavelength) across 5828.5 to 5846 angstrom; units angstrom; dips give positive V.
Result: -1.21 angstrom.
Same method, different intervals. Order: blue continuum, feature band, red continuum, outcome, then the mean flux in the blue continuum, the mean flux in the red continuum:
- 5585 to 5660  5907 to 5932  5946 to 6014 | 0.39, 8.29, 8.88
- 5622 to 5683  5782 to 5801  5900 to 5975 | -2.04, 8.18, 8.78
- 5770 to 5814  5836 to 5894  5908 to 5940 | -1.79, 9.14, 8.75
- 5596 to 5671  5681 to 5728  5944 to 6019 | -0.68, 8.14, 8.88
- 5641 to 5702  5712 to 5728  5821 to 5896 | -0.56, 7.95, 9.06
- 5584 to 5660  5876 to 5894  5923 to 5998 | -0.80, 8.3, 8.83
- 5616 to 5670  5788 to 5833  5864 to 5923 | -2.92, 8.09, 8.73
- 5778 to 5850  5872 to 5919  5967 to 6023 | 1.83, 9.22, 8.91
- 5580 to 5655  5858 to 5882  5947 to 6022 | -0.86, 8.39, 8.88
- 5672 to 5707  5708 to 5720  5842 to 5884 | 0.93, 8.48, 9.33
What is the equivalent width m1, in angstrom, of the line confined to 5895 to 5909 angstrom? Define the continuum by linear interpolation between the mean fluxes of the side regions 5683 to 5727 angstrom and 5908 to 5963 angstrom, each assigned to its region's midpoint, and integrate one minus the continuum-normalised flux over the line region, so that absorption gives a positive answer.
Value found 0.63 angstrom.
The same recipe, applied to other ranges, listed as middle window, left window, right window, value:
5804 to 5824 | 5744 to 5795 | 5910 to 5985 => -1.1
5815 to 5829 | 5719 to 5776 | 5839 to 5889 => 0.2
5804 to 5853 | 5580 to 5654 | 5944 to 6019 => -2.7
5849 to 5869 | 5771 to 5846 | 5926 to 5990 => -0.5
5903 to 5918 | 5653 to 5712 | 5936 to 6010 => 0.7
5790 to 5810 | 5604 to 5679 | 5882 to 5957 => -1.5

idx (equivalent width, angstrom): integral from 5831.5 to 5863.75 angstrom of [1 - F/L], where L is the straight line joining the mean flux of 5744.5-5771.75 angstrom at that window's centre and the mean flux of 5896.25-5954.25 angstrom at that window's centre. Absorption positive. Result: -3.4 angstrom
